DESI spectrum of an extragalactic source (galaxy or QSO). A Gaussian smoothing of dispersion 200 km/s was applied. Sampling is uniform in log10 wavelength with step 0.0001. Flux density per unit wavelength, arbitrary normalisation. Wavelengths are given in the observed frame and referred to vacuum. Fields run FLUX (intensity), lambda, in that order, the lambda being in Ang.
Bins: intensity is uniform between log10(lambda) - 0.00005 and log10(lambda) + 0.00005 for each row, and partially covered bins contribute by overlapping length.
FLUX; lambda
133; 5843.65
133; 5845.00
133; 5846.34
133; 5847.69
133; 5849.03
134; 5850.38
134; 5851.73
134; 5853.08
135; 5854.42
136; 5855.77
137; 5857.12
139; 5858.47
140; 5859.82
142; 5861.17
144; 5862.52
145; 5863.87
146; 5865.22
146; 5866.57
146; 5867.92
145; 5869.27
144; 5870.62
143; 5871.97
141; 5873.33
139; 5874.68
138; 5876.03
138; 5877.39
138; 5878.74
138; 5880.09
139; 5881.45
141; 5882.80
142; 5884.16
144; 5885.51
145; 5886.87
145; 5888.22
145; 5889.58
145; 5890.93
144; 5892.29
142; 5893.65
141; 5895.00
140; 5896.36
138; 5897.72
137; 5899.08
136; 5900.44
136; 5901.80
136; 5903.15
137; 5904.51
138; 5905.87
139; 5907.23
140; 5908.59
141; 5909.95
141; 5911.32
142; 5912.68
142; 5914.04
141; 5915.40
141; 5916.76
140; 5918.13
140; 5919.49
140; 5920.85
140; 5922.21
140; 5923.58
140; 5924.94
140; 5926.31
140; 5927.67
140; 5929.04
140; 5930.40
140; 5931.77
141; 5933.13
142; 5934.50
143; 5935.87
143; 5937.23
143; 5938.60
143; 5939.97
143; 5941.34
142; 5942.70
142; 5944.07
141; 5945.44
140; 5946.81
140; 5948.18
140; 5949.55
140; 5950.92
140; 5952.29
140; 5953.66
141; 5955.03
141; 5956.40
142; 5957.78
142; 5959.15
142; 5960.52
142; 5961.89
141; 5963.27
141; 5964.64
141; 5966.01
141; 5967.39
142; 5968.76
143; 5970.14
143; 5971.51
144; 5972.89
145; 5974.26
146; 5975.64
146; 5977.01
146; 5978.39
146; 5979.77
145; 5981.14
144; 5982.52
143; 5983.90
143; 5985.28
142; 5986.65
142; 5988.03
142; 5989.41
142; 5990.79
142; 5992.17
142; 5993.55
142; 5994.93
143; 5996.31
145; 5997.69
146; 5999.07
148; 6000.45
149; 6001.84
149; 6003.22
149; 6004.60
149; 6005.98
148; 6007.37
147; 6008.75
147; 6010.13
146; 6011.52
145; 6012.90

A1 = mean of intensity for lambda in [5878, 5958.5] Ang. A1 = 141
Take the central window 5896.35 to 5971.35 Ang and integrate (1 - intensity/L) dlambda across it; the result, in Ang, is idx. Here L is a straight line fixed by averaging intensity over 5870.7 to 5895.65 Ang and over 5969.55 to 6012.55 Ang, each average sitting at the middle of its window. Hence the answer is 1.4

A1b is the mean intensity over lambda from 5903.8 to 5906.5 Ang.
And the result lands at 137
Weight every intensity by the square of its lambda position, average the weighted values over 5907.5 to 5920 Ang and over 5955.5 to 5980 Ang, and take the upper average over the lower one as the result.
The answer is 1.03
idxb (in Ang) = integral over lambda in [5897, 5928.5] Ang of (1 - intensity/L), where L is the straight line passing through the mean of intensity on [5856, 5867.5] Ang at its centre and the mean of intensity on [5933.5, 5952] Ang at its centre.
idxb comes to 0.5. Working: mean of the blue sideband 142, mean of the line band 139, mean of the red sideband 142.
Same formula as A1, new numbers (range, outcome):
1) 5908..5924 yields 141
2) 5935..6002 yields 143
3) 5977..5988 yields 144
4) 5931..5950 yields 142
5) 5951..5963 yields 141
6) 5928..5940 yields 142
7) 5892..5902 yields 139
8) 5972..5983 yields 145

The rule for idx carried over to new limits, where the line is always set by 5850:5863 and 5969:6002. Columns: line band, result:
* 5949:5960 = 0.1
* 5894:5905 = 0.1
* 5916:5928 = 0.1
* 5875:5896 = -0.4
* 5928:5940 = 0.0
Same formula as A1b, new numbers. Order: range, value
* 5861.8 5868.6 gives 145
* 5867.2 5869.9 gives 146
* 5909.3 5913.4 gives 141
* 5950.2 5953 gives 140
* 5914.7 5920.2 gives 141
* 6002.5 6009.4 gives 148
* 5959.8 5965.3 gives 142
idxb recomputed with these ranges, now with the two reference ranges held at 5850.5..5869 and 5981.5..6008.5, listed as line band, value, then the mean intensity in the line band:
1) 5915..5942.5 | 0.29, 141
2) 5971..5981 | -0.07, 145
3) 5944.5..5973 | 0.46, 141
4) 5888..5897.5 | -0.10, 143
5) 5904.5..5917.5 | 0.14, 140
